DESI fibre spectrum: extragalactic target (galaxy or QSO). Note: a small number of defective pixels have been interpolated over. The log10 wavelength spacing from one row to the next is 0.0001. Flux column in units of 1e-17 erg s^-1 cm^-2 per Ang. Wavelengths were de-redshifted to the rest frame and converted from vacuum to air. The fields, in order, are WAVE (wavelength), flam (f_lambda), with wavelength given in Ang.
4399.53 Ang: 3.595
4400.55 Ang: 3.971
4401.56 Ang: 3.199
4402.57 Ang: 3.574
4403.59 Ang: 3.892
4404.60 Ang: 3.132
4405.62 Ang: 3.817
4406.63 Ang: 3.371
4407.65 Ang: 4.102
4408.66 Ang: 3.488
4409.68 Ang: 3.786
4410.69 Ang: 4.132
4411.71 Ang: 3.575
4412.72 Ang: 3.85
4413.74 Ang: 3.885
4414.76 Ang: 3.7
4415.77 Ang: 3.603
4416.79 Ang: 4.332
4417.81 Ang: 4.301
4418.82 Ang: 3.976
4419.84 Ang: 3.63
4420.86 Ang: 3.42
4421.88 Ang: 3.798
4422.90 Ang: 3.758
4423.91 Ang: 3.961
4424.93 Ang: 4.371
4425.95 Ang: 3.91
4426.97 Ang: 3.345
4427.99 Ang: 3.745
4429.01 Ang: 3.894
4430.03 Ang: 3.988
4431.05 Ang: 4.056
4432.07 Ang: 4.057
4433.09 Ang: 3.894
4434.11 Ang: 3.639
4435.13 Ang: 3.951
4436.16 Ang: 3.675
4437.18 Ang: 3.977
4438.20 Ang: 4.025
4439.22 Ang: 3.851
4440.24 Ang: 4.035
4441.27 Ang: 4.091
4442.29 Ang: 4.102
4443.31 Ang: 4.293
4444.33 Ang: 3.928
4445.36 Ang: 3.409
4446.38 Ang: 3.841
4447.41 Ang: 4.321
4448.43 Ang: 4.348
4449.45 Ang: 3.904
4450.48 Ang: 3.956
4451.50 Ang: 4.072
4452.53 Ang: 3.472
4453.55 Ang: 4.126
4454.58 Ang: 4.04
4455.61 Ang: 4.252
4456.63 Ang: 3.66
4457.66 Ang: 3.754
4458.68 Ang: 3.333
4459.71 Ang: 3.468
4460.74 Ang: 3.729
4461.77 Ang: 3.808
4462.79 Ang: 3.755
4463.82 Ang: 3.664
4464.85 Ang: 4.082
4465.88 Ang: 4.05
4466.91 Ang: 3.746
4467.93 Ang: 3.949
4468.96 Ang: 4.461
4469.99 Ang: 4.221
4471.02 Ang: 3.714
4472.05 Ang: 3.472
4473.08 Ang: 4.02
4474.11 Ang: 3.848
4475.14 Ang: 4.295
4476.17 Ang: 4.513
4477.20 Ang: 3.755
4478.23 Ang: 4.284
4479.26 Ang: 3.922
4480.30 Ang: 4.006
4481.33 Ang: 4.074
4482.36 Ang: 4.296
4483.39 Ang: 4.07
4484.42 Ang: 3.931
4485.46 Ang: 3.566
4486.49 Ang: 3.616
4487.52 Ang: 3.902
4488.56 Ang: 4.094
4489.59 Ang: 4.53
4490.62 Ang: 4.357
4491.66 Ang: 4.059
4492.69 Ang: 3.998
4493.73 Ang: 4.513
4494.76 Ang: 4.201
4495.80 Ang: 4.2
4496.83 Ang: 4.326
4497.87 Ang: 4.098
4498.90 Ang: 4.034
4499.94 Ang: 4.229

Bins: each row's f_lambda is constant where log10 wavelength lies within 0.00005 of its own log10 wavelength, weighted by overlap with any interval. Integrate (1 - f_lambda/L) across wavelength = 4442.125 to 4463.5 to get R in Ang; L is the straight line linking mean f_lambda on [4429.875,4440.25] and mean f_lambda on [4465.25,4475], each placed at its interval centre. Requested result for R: 0.3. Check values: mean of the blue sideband 3.92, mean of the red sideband 3.96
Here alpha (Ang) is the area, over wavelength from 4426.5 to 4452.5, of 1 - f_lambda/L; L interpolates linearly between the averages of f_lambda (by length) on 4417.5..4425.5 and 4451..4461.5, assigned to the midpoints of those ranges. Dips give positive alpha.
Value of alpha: -0.6 Ang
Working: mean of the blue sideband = 3.89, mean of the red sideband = 3.79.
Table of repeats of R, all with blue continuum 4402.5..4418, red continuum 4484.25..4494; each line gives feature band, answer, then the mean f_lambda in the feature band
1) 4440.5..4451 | -0.33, 4.02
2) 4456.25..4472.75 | 0.65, 3.81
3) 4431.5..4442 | -0.15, 3.92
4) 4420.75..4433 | -0.13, 3.87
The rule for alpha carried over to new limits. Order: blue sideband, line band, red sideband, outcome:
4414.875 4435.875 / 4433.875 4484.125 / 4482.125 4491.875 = 0.20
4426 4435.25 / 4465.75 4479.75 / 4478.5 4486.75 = -0.30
